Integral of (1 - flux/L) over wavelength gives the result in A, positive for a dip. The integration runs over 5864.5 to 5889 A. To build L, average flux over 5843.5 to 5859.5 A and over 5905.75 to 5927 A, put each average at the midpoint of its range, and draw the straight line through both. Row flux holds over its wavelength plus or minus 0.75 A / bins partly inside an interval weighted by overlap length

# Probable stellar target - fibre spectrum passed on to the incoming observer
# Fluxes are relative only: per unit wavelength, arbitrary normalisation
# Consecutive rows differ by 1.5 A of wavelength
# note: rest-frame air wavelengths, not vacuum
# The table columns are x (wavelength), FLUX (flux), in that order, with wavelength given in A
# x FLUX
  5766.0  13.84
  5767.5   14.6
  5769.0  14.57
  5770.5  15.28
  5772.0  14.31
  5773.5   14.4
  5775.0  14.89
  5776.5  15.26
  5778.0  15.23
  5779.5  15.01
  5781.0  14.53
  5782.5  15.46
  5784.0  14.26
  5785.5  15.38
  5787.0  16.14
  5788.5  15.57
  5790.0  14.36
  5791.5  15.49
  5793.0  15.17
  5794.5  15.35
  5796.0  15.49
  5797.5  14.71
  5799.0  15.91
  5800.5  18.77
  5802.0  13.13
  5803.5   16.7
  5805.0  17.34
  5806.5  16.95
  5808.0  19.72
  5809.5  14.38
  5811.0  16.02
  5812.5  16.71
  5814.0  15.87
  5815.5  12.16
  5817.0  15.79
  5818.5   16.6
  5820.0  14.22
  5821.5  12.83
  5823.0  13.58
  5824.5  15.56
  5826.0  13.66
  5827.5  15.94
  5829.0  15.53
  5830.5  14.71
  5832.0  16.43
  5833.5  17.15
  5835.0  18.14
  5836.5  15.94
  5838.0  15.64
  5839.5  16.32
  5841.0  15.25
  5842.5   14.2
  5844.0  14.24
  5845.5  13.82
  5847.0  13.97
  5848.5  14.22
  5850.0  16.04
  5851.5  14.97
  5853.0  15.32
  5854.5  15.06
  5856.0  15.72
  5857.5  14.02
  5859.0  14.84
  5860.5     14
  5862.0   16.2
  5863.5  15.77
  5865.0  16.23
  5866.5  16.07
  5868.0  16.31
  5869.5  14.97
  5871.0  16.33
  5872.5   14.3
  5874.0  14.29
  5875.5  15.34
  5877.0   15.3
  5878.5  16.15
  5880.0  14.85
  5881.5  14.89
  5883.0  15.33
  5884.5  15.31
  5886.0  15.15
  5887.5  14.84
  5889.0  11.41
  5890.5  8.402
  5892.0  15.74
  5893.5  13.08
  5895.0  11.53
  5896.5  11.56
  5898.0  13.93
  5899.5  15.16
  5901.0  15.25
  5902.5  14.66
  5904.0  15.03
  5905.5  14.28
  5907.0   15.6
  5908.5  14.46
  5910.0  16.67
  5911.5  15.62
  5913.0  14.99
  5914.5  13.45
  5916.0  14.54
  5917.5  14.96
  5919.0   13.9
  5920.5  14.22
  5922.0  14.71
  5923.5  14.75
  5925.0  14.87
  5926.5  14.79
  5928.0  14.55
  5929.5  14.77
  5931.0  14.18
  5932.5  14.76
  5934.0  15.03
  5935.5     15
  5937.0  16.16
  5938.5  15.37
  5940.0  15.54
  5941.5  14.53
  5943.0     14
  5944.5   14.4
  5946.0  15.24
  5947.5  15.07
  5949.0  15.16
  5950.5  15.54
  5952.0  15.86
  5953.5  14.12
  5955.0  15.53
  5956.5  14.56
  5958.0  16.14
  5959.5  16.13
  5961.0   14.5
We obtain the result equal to -0.7 A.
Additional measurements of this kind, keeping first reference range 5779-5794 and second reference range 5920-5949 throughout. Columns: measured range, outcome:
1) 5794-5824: -1.0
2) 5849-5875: -0.5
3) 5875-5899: 1.6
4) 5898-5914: -0.2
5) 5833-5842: -0.8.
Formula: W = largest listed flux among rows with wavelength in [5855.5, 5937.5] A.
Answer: 16.67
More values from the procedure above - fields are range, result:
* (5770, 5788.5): 16.14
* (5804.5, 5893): 19.72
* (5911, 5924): 15.62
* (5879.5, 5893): 15.74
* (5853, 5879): 16.33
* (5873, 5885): 16.15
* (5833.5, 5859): 18.14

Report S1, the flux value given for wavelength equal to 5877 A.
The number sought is 15.3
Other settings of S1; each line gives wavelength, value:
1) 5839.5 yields 16.32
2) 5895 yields 11.53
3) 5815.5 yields 12.16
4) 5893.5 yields 13.08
